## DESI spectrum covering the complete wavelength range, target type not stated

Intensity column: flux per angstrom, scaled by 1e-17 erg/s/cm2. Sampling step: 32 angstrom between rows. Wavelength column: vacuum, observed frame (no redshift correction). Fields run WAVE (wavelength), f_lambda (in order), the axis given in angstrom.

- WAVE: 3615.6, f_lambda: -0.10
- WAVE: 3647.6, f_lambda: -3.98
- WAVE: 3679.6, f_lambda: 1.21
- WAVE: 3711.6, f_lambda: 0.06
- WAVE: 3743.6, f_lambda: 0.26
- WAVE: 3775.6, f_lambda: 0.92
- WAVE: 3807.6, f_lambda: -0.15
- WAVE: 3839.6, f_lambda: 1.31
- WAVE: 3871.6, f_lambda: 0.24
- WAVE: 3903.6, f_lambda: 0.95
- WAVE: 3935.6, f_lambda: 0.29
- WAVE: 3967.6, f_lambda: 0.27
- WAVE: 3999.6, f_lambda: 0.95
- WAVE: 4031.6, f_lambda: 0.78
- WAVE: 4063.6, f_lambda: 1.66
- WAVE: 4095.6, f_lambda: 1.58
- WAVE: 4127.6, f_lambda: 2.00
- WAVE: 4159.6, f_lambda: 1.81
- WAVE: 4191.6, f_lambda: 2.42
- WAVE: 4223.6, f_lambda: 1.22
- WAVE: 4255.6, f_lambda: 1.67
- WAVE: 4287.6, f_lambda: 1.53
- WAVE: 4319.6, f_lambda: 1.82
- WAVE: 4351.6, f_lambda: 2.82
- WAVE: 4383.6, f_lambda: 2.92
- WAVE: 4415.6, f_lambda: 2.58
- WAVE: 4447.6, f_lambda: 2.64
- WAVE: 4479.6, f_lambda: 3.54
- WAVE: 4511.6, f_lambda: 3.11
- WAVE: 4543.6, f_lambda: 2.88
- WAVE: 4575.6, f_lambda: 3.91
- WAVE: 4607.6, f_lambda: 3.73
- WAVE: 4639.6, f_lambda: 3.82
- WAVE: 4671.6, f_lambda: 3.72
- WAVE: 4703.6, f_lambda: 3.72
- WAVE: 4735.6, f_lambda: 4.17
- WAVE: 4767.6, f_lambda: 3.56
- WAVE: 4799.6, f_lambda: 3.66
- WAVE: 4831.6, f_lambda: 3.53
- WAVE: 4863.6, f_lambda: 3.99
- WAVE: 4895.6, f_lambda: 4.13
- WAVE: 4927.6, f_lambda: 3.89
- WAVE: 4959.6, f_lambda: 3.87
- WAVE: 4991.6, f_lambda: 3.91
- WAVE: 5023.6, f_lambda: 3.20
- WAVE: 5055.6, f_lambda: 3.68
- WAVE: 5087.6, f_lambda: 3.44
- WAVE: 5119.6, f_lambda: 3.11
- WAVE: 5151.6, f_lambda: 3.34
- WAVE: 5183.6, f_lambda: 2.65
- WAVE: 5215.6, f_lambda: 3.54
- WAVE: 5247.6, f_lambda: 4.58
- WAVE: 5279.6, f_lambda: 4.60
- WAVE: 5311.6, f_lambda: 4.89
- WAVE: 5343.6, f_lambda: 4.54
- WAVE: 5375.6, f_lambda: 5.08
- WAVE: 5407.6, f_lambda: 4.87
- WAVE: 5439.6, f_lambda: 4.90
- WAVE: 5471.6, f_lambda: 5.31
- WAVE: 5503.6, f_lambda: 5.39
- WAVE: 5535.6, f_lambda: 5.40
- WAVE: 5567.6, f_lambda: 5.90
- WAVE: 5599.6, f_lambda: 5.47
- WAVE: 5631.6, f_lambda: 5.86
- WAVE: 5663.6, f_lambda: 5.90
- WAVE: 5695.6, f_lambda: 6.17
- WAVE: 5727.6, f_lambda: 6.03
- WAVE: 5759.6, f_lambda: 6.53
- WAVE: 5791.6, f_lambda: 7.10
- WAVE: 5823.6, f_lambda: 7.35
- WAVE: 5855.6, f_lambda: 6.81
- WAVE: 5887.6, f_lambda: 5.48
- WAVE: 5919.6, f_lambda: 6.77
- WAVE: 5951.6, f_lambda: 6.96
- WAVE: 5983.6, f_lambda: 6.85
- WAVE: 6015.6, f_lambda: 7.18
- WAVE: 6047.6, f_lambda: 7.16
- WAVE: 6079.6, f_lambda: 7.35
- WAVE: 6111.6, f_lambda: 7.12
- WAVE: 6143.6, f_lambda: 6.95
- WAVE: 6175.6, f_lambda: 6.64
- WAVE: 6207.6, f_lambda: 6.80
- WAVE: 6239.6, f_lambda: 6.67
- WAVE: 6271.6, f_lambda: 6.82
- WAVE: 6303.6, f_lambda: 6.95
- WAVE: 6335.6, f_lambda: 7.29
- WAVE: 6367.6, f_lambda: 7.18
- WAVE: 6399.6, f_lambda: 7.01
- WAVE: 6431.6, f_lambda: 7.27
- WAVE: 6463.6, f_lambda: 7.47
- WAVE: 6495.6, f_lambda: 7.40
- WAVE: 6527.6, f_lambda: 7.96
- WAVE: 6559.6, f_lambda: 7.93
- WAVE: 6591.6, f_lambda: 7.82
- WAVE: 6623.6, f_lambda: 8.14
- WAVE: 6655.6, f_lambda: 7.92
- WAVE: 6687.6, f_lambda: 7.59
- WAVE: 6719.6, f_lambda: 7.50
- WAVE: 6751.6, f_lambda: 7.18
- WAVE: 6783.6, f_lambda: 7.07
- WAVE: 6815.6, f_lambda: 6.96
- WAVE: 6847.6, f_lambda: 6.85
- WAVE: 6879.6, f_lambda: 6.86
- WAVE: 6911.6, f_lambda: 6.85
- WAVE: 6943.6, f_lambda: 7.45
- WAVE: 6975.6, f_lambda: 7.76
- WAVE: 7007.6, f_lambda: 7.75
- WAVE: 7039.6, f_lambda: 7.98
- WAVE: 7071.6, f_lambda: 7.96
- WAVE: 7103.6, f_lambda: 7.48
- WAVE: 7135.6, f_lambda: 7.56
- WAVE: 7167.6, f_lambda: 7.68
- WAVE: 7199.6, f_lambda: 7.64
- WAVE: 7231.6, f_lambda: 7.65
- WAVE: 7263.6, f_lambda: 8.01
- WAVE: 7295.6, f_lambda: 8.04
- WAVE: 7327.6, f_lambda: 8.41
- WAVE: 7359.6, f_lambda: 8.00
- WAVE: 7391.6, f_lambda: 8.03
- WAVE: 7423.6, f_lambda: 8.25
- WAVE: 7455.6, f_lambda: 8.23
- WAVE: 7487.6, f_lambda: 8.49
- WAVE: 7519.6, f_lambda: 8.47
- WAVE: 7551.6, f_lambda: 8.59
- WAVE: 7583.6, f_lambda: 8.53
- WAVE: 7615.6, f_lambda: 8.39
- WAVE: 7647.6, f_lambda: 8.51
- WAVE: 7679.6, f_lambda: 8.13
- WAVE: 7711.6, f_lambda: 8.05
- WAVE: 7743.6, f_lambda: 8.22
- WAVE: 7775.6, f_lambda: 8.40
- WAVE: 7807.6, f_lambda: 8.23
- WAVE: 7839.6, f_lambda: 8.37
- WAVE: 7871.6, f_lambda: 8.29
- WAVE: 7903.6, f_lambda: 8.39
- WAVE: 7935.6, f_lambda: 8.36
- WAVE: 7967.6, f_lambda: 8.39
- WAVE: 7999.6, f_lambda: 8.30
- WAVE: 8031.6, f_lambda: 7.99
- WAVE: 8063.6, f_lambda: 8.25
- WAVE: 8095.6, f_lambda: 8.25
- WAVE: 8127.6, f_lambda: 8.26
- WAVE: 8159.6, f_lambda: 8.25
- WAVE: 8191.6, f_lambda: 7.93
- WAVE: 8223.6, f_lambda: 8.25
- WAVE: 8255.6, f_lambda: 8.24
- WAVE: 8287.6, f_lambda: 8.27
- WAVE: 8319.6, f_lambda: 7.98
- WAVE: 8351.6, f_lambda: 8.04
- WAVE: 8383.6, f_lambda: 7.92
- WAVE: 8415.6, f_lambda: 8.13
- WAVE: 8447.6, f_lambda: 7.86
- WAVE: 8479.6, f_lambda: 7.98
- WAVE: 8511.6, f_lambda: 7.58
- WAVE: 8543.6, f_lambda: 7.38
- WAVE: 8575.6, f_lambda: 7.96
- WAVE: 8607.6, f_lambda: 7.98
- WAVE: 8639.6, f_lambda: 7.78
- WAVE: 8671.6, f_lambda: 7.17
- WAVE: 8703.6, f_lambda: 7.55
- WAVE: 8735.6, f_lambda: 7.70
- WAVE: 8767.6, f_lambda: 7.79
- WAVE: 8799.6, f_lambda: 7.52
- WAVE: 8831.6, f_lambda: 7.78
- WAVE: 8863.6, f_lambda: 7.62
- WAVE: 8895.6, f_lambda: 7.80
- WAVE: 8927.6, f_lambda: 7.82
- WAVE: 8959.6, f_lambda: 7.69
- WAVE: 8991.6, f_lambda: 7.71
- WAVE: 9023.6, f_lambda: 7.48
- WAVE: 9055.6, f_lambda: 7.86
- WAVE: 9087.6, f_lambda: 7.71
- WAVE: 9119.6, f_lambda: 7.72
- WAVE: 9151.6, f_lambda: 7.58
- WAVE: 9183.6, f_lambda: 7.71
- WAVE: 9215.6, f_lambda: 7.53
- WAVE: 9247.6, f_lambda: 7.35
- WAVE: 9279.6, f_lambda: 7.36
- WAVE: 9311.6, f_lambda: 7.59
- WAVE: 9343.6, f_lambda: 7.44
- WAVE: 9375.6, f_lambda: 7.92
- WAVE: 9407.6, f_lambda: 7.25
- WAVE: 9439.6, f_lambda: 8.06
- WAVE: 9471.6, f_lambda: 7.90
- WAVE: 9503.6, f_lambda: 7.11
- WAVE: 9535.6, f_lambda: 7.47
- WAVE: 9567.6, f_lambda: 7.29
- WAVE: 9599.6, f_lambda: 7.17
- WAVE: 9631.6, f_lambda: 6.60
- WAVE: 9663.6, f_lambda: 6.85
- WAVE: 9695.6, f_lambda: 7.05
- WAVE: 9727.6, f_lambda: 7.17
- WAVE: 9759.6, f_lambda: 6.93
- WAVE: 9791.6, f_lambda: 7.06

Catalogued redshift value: 0.00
